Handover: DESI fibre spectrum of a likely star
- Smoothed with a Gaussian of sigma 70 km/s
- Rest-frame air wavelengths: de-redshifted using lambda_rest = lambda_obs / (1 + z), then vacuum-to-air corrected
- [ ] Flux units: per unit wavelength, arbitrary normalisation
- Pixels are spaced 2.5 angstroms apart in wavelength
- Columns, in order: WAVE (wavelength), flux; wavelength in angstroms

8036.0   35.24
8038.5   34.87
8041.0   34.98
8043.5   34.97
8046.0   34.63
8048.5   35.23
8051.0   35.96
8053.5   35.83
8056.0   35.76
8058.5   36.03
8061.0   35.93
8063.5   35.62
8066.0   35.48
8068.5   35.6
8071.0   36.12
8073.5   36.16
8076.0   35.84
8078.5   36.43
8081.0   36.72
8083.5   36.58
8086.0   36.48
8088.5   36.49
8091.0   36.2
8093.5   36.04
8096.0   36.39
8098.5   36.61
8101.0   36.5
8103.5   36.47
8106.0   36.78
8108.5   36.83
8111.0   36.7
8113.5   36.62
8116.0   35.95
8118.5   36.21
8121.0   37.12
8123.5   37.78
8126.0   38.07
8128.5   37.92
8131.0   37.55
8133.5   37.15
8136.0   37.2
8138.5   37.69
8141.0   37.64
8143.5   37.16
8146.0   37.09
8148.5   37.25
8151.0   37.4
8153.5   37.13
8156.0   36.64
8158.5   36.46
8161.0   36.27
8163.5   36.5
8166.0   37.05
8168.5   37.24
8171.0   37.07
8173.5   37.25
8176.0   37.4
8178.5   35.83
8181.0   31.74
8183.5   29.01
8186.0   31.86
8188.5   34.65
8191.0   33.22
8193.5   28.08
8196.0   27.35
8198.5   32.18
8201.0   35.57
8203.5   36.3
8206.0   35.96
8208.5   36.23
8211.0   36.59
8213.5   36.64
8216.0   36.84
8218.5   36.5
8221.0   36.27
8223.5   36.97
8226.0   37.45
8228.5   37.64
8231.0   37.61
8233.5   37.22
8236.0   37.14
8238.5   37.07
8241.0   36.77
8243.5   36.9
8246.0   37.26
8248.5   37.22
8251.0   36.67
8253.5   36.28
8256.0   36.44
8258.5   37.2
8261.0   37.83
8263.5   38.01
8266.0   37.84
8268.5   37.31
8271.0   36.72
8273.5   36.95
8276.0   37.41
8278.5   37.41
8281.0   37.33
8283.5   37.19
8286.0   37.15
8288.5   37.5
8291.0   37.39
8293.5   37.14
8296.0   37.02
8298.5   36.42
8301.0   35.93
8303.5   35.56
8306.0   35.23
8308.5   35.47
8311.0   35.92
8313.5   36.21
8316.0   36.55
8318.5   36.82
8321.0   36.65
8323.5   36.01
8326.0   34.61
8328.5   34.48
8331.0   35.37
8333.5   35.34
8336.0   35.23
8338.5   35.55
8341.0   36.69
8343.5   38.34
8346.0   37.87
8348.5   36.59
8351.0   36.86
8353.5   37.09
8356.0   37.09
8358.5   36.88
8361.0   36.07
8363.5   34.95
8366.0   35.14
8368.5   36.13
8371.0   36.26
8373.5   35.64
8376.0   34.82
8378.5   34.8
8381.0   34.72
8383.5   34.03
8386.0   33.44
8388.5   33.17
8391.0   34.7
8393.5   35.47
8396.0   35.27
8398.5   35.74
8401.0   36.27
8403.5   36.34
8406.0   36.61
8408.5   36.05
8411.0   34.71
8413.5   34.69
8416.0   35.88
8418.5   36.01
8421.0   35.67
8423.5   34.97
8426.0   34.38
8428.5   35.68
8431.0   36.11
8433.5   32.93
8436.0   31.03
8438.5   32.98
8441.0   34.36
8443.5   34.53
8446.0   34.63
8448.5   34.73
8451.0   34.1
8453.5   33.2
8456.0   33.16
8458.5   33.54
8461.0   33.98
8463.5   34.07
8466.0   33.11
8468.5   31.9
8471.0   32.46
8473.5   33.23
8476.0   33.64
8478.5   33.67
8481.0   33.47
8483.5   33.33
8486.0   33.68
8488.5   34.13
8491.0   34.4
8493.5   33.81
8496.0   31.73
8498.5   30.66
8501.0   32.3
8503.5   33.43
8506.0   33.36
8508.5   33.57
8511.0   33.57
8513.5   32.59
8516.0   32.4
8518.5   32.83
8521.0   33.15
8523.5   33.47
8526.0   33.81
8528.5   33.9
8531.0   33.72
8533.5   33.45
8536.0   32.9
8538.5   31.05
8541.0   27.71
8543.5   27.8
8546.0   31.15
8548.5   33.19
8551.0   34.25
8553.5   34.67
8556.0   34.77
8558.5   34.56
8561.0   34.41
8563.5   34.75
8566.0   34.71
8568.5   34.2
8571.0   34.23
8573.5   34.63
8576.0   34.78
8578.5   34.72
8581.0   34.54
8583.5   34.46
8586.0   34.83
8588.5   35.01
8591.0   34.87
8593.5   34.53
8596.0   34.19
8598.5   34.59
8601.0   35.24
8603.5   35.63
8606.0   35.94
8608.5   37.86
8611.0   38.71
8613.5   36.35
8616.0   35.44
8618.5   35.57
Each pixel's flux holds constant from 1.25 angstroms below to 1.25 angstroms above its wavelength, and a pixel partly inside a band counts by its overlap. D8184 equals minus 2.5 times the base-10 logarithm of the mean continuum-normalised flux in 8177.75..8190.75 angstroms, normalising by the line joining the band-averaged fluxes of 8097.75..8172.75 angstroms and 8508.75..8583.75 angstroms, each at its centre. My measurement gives 0.13 mag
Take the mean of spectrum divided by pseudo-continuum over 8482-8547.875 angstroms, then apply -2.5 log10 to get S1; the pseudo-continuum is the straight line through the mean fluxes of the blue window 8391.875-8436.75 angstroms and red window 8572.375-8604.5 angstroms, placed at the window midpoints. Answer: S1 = 0.08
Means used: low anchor 35.3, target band 32.6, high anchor 34.8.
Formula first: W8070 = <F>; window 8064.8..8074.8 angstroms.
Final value 35.8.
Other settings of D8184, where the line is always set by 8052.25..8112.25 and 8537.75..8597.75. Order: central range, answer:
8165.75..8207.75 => 0.05 mag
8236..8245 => -0.05 mag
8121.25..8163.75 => -0.04 mag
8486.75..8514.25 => 0.03 mag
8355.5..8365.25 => -0.04 mag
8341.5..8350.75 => -0.08 mag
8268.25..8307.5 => -0.05 mag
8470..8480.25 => 0.03 mag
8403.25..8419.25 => -0.04 mag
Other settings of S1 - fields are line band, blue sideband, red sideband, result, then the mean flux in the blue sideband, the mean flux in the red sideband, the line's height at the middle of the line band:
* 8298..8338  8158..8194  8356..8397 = -0.02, 34.7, 35.2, 35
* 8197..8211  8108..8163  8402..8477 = 0.04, 37.1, 34.3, 36.5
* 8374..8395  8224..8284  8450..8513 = 0.02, 37.2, 33.2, 34.9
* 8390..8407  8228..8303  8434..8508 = -0.03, 37.1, 33.3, 34.7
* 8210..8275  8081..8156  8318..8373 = -0.02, 36.9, 36.2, 36.5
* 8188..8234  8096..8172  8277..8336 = 0.04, 37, 36.3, 36.7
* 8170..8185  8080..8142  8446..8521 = 0.05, 36.9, 33.3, 36.2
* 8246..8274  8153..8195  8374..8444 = -0.07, 34.8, 34.8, 34.8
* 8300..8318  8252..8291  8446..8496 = 0.02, 37.2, 33.5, 36.5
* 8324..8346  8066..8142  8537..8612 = -0.01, 36.7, 34.2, 35.5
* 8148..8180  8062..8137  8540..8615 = -0.02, 36.6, 34.4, 36.3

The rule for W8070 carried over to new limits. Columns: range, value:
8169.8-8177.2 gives 37.2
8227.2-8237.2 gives 37.4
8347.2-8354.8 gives 36.9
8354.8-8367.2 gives 36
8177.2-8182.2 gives 33.8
